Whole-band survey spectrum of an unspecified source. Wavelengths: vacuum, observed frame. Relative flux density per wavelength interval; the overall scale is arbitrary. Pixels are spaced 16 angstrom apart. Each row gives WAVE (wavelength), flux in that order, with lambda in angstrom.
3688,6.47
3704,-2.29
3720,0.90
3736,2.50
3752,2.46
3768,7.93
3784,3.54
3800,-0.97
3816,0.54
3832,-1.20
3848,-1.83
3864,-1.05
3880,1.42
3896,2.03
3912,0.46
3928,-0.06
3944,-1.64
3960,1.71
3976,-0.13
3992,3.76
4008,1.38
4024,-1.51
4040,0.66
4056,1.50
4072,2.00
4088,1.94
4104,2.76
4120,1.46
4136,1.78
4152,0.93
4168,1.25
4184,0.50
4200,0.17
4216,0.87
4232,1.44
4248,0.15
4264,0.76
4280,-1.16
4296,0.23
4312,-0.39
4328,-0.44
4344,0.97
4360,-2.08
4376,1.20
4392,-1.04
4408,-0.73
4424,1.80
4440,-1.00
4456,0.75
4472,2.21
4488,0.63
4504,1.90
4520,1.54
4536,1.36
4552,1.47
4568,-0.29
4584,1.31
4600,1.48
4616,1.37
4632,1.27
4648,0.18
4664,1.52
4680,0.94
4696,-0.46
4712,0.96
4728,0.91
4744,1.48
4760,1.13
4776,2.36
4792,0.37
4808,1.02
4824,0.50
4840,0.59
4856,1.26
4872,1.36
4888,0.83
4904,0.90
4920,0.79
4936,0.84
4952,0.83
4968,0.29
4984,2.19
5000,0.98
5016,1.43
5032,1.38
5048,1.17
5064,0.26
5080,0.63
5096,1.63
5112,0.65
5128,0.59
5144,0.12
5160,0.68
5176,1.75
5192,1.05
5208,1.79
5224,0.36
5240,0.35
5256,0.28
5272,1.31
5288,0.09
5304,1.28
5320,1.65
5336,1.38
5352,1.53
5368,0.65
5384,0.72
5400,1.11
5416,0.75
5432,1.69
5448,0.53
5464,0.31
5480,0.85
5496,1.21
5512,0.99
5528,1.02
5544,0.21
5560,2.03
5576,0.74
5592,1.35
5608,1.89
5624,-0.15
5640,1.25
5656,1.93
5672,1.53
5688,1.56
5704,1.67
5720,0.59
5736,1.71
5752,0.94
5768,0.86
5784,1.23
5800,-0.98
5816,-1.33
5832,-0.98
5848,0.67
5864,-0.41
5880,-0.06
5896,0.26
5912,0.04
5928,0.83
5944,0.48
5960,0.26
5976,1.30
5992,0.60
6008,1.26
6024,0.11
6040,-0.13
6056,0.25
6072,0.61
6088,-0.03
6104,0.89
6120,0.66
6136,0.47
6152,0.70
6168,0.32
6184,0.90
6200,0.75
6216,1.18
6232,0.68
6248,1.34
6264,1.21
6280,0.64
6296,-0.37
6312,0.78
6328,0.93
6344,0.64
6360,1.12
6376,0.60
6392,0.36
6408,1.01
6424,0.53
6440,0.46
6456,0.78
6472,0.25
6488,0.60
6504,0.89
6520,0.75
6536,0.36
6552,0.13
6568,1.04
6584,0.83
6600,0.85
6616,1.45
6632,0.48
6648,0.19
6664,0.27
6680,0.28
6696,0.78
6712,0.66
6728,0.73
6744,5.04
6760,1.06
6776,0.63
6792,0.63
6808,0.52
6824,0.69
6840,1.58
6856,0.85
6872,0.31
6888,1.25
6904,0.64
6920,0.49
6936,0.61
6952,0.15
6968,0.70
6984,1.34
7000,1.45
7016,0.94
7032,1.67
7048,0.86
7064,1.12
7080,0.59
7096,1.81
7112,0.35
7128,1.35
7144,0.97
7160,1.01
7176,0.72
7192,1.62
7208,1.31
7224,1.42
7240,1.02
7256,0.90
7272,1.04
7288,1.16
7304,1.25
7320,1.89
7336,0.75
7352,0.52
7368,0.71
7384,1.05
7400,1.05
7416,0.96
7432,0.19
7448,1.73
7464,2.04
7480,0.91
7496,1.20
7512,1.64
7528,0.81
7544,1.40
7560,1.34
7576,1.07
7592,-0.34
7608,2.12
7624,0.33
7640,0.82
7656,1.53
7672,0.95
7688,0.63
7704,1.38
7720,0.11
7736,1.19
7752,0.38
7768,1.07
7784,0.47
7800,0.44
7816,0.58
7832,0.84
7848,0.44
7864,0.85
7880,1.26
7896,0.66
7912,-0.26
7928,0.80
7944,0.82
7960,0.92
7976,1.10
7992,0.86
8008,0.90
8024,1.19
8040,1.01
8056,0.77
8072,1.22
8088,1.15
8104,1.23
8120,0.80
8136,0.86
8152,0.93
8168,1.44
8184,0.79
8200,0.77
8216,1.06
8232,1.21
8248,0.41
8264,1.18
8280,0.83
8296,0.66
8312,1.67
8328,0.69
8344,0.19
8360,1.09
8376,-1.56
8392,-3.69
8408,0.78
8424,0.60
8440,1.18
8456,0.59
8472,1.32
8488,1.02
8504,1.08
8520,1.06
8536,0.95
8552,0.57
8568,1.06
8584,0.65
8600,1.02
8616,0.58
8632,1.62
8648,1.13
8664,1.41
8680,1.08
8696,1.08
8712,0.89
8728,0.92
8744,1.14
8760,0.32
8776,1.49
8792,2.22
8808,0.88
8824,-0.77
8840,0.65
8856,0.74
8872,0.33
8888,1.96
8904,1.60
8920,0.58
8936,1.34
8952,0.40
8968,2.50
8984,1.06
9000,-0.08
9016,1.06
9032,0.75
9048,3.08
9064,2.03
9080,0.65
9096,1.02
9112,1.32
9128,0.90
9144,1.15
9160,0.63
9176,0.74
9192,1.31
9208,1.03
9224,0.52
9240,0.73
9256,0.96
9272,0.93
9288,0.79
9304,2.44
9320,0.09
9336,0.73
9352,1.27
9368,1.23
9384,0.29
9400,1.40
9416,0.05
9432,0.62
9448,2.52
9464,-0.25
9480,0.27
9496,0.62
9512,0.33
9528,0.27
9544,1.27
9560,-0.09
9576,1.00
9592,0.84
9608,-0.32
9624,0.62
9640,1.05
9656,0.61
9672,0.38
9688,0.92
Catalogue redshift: 0.808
